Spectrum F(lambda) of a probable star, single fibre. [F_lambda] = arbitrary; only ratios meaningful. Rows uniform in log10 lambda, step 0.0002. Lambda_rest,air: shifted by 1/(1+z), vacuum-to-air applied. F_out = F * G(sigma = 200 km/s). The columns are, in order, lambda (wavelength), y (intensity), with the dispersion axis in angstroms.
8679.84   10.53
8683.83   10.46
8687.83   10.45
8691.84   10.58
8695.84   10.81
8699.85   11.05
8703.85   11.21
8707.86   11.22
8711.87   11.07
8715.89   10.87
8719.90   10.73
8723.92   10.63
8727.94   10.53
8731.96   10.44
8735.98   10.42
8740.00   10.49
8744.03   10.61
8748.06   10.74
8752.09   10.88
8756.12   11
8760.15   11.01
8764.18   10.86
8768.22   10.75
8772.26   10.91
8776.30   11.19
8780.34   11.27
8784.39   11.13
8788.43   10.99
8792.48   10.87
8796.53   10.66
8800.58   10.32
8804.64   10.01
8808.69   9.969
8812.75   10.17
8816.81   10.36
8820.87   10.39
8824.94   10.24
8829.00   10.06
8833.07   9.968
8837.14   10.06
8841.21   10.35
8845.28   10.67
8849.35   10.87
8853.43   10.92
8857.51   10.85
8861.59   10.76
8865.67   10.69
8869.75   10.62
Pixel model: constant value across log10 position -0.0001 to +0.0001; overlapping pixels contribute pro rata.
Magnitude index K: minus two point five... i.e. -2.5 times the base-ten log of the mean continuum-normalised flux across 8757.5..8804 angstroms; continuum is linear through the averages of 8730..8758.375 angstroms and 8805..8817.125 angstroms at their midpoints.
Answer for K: -0.05 mag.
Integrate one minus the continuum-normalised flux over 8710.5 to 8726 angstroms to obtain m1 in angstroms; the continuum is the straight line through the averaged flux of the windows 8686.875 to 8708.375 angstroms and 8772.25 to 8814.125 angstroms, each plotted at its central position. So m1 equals 0.0 angstroms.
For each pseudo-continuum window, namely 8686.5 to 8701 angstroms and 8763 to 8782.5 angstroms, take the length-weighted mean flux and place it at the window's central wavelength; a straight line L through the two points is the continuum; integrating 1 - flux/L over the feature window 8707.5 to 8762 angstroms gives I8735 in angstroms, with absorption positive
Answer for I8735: 0.6 angstroms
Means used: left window 10.7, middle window 10.7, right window 11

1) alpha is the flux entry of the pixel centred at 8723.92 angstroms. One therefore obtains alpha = 10.63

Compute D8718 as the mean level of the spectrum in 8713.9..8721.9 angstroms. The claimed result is 10.8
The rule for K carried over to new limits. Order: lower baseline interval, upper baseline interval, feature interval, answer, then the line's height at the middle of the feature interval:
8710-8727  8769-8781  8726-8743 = 0.04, 10.9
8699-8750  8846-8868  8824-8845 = 0.06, 10.8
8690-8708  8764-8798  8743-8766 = 0.01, 11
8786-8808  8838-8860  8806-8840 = 0.05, 10.6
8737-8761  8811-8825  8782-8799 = -0.04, 10.5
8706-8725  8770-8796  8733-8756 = 0.03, 11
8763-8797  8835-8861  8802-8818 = 0.07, 10.8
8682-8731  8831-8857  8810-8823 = 0.03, 10.6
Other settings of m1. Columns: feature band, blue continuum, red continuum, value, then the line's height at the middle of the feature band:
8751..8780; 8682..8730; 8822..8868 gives -0.8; 10.7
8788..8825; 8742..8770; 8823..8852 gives 0.5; 10.5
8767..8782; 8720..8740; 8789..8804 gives -0.7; 10.6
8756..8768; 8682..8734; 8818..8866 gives -0.3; 10.7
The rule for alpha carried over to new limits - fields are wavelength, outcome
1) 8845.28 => 10.67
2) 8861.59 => 10.76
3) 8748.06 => 10.74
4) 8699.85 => 11.05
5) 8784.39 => 11.13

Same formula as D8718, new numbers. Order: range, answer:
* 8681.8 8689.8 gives 10.5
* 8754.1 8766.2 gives 11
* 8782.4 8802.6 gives 10.8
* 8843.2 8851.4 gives 10.8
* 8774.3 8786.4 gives 11.2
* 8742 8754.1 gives 10.7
